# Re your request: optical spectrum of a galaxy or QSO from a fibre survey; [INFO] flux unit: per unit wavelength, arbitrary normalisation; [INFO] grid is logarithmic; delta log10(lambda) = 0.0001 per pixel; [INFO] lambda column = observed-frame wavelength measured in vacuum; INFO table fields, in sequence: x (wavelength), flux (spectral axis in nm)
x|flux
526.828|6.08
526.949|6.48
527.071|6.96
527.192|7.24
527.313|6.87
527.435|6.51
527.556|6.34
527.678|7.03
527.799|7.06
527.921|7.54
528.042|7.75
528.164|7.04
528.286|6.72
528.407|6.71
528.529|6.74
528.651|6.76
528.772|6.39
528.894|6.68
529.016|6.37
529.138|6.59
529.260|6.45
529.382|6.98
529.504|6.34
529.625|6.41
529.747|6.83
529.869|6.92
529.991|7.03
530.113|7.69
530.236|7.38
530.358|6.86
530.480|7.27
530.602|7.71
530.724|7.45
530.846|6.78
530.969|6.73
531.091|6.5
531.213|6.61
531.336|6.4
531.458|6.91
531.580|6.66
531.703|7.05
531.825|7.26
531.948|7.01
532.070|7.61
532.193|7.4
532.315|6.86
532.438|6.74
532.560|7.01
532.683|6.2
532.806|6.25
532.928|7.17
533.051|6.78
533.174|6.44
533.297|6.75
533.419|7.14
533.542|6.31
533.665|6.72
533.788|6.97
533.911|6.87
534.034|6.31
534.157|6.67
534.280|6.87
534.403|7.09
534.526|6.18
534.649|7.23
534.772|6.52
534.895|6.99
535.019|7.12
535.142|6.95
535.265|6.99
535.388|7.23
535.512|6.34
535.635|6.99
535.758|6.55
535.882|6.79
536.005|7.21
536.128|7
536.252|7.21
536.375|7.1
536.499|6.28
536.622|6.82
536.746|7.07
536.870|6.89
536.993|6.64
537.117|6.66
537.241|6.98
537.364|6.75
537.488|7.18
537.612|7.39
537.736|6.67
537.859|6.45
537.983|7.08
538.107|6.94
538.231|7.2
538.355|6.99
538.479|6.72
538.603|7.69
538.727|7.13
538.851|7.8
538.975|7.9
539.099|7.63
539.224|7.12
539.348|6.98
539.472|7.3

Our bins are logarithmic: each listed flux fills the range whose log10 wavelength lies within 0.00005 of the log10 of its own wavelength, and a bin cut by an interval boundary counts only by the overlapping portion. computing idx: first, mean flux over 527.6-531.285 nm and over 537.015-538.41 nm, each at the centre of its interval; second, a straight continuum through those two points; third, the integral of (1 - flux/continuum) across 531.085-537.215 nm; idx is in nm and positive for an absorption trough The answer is 0.077 nm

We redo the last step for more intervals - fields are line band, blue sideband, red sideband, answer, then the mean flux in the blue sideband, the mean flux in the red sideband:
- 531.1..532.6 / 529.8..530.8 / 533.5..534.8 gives 0.02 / 7.28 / 6.71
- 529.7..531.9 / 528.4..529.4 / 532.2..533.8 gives -0.11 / 6.61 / 6.74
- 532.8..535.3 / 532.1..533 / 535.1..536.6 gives 0.03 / 6.83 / 6.89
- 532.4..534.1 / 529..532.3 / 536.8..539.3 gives 0.07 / 6.94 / 7.09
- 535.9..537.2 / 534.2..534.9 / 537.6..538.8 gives 0.01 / 6.8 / 7.02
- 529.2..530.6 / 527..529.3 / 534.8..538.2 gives -0.02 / 6.83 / 6.9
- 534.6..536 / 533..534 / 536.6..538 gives -0.02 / 6.73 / 6.88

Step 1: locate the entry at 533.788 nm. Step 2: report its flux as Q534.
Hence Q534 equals 6.97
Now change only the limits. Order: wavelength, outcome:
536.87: 6.89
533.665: 6.72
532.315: 6.86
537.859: 6.45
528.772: 6.39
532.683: 6.2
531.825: 7.26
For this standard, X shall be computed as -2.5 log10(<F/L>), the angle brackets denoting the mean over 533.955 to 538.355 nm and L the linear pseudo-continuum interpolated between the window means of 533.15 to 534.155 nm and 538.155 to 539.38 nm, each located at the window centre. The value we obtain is 0.020 mag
